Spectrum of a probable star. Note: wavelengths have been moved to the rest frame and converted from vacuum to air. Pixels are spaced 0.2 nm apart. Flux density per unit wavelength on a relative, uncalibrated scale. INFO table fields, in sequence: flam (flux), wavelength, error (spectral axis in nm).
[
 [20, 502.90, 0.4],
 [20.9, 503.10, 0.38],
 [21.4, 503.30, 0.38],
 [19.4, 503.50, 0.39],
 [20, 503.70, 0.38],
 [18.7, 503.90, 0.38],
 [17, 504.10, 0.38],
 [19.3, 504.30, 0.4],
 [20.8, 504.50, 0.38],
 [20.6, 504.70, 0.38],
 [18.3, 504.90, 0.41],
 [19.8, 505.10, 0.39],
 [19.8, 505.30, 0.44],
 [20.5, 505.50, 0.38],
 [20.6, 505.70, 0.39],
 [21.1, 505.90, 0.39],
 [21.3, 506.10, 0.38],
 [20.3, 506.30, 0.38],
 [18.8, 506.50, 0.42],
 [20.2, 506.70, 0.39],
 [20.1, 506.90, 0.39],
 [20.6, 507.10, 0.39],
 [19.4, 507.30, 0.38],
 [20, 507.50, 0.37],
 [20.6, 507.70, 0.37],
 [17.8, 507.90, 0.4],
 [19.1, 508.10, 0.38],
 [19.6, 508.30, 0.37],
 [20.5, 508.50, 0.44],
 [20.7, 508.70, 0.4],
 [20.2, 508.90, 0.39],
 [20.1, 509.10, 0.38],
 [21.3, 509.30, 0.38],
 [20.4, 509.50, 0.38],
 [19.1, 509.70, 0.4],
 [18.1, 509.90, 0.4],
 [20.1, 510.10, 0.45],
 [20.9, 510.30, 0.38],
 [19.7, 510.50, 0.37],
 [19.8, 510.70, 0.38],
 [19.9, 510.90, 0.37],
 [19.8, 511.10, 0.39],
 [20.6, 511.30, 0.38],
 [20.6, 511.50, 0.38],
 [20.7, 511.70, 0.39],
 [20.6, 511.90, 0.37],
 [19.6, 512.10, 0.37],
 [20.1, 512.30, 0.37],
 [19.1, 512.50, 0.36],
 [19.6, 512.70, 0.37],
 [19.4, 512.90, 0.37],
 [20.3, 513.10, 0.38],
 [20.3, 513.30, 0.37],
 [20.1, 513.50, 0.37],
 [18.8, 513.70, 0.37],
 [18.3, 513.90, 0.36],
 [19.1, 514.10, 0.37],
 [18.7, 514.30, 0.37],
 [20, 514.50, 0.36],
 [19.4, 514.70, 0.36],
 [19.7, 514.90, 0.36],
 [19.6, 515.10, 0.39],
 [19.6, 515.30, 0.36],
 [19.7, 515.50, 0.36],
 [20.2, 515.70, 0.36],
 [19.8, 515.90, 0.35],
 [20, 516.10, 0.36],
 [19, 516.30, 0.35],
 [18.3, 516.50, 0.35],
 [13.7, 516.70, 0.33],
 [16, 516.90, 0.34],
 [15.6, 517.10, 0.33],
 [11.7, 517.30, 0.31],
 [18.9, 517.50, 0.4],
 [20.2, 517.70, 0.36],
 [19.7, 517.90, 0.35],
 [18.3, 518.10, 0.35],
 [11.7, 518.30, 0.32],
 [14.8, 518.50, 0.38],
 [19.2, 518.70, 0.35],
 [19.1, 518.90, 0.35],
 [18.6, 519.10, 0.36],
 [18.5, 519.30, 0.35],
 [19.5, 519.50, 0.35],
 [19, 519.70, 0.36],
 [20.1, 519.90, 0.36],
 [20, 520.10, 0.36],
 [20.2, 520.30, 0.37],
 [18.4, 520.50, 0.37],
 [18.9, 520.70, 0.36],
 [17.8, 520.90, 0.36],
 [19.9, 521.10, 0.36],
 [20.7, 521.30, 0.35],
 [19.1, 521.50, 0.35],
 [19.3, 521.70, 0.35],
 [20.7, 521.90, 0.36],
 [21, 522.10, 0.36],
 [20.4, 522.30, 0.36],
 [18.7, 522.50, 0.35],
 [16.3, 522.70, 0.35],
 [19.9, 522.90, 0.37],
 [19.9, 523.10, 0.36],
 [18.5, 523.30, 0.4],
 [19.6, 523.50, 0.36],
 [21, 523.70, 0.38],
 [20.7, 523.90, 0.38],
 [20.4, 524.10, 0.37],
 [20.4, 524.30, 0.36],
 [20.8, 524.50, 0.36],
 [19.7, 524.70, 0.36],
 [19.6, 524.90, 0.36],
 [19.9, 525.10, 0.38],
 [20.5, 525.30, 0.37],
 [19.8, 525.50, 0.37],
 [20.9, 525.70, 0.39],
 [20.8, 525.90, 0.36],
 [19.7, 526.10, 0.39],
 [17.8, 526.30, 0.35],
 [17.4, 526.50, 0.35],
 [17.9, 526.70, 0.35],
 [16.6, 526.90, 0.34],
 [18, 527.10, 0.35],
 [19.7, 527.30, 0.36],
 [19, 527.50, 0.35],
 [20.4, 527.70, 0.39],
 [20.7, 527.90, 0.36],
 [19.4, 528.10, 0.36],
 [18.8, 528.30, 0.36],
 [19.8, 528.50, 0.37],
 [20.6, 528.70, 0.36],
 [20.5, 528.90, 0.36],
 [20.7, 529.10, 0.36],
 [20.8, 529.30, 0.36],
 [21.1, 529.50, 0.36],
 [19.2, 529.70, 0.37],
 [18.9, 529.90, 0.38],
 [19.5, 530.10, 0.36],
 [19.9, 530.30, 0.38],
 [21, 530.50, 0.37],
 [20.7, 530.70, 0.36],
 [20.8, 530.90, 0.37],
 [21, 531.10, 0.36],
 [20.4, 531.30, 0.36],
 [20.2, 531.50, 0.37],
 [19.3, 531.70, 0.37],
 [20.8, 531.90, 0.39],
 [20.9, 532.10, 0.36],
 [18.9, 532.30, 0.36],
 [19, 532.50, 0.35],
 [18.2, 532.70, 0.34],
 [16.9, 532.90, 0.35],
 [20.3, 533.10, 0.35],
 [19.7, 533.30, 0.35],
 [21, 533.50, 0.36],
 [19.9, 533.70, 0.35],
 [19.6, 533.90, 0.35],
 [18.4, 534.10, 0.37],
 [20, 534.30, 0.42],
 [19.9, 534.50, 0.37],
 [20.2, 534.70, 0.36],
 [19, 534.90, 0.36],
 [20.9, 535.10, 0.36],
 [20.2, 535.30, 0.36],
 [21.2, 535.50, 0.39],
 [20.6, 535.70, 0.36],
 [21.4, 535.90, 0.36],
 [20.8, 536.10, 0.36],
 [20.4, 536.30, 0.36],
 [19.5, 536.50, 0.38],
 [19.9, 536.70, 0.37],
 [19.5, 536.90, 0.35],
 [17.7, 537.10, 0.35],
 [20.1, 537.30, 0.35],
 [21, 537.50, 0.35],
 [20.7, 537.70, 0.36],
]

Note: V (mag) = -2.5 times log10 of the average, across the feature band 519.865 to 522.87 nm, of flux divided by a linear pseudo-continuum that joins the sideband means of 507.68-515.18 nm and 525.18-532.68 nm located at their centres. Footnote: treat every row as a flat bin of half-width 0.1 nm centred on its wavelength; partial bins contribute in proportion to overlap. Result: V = 0.02 mag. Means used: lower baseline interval 19.8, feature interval 19.4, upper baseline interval 19.8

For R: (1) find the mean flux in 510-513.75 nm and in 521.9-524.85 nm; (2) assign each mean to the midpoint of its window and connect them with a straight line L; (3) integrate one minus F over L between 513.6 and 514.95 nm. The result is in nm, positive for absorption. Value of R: 0.06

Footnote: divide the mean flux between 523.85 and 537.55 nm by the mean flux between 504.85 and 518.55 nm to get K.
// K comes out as 1.0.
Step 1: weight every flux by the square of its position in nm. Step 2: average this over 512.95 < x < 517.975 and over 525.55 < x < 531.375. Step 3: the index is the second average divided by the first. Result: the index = 1.1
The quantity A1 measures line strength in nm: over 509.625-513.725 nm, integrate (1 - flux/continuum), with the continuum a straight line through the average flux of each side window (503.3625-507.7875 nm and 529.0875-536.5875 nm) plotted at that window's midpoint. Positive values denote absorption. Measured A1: 0.01 nm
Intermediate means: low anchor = 19.9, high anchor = 20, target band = 19.9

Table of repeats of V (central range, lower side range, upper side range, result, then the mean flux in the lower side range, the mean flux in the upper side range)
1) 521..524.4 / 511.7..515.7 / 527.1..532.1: 0.01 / 19.6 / 20.1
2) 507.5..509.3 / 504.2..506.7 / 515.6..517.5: -0.03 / 20.1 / 17.2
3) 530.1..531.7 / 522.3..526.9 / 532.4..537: -0.04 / 19.5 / 19.8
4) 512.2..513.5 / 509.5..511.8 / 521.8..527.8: 0.00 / 20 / 19.5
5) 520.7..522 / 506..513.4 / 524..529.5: 0.01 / 20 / 19.7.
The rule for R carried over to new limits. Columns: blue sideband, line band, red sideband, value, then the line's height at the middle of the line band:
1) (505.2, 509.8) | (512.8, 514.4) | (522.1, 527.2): 0.04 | 19.9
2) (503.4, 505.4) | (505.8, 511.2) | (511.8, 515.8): -0.14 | 19.5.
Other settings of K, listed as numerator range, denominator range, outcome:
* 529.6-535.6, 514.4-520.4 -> 1.08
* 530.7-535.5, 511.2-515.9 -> 1.01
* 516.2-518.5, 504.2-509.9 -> 0.83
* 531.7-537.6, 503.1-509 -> 1.00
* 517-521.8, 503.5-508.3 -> 0.93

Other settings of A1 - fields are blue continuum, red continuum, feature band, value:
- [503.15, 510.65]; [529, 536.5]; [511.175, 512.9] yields -0.01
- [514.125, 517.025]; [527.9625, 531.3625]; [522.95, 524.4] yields -0.03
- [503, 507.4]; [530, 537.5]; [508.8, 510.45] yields -0.01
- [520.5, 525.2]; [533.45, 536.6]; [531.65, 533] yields 0.06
